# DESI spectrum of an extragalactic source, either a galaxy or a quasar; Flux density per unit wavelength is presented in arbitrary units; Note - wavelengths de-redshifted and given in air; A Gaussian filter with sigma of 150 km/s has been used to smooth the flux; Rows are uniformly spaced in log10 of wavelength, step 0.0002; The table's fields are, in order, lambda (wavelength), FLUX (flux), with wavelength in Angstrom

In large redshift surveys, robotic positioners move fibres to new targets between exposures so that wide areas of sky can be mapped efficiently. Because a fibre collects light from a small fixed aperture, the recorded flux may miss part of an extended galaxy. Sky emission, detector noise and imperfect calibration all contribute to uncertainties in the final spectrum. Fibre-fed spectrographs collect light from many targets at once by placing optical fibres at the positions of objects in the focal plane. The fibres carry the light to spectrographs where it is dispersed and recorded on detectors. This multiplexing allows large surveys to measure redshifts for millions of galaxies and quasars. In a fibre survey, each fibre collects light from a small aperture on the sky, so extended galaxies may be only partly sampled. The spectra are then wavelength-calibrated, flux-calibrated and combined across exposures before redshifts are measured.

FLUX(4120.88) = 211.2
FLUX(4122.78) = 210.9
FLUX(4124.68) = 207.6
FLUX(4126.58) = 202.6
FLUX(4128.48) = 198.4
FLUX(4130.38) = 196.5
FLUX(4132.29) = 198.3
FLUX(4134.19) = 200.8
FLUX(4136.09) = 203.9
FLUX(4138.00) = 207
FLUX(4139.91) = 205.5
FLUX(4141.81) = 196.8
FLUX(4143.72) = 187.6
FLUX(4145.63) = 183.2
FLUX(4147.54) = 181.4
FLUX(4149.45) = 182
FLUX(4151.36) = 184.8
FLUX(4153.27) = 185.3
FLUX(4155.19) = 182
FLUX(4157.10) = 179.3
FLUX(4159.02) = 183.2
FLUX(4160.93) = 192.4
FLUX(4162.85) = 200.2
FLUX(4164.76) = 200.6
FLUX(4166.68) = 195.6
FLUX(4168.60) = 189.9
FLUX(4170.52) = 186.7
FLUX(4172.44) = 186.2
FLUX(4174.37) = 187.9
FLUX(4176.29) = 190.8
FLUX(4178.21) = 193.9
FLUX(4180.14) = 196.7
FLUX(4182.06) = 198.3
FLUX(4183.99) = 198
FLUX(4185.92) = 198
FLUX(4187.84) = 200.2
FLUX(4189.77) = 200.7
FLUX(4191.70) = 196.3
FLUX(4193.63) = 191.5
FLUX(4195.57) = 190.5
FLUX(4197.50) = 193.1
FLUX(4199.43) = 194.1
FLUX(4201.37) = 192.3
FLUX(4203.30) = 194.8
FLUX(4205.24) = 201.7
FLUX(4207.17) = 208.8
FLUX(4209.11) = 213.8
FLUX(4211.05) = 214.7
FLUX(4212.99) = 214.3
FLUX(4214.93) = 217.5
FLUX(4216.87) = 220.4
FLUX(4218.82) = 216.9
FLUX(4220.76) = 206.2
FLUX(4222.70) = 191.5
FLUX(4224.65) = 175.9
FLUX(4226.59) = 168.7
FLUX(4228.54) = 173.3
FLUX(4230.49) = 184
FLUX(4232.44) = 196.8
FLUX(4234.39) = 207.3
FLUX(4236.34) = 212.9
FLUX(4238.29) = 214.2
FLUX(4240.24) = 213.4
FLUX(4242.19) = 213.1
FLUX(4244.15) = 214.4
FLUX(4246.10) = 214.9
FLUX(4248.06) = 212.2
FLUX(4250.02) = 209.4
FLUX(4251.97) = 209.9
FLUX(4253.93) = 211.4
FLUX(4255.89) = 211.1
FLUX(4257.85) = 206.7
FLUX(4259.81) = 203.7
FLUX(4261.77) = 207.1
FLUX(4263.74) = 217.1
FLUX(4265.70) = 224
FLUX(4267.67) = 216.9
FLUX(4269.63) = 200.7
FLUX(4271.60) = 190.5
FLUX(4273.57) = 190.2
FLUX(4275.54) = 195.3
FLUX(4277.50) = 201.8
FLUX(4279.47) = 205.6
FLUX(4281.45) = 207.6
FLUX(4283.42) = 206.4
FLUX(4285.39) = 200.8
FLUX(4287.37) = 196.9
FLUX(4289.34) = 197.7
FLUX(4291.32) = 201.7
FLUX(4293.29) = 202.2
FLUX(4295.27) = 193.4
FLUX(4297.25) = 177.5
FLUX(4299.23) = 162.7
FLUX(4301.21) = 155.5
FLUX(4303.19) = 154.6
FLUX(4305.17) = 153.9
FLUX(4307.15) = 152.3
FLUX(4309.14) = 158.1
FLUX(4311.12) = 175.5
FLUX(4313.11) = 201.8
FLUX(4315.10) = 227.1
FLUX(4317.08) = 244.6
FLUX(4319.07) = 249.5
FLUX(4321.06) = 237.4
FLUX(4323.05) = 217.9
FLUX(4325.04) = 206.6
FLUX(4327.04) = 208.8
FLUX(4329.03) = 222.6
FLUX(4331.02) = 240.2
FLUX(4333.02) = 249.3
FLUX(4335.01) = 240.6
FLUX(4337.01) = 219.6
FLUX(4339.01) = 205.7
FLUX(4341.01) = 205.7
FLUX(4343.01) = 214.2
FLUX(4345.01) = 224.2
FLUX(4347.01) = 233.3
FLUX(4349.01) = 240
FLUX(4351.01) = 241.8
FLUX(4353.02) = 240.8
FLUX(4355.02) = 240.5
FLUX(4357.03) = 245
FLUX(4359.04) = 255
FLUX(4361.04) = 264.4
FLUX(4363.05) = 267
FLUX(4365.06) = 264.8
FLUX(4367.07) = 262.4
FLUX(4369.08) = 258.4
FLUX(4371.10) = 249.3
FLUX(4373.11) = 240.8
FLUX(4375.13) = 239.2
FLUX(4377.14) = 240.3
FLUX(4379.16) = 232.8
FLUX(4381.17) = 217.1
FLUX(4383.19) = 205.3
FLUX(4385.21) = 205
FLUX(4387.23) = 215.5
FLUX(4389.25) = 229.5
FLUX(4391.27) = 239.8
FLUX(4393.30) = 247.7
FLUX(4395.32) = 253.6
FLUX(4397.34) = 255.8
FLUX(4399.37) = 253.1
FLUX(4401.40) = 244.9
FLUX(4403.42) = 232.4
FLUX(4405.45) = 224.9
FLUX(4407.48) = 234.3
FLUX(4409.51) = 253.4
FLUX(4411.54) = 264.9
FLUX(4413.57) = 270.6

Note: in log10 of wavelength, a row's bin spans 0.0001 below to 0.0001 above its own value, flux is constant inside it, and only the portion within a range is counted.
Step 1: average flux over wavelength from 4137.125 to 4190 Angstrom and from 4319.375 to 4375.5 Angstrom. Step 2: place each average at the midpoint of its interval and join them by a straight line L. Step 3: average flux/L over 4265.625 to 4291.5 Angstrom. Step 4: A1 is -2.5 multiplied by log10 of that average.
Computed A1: 0.09 mag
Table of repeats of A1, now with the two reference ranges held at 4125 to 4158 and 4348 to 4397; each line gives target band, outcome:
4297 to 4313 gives 0.36 mag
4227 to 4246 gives 0.05 mag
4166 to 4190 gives 0.04 mag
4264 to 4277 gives 0.08 mag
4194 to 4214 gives 0.02 mag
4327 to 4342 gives 0.04 mag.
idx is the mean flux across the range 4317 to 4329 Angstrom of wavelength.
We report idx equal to 226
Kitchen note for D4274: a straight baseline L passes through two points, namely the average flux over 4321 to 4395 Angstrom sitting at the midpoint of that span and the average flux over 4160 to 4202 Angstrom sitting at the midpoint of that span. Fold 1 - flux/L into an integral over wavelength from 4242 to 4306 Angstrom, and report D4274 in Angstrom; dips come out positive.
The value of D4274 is 4.8 Angstrom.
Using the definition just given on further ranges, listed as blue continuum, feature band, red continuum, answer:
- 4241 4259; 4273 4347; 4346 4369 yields 9.6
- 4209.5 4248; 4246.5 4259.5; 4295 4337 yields -0.4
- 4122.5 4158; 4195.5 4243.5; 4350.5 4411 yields 1.9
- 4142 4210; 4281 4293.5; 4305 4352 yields 0.5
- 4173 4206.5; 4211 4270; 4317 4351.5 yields 0.0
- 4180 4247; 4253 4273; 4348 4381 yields 0.7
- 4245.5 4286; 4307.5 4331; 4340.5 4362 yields 1.4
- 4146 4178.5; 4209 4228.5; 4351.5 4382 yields 0.2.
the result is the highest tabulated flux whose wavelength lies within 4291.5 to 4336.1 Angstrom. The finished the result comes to 249.5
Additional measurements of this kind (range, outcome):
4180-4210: 213.8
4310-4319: 244.6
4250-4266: 224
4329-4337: 249.3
